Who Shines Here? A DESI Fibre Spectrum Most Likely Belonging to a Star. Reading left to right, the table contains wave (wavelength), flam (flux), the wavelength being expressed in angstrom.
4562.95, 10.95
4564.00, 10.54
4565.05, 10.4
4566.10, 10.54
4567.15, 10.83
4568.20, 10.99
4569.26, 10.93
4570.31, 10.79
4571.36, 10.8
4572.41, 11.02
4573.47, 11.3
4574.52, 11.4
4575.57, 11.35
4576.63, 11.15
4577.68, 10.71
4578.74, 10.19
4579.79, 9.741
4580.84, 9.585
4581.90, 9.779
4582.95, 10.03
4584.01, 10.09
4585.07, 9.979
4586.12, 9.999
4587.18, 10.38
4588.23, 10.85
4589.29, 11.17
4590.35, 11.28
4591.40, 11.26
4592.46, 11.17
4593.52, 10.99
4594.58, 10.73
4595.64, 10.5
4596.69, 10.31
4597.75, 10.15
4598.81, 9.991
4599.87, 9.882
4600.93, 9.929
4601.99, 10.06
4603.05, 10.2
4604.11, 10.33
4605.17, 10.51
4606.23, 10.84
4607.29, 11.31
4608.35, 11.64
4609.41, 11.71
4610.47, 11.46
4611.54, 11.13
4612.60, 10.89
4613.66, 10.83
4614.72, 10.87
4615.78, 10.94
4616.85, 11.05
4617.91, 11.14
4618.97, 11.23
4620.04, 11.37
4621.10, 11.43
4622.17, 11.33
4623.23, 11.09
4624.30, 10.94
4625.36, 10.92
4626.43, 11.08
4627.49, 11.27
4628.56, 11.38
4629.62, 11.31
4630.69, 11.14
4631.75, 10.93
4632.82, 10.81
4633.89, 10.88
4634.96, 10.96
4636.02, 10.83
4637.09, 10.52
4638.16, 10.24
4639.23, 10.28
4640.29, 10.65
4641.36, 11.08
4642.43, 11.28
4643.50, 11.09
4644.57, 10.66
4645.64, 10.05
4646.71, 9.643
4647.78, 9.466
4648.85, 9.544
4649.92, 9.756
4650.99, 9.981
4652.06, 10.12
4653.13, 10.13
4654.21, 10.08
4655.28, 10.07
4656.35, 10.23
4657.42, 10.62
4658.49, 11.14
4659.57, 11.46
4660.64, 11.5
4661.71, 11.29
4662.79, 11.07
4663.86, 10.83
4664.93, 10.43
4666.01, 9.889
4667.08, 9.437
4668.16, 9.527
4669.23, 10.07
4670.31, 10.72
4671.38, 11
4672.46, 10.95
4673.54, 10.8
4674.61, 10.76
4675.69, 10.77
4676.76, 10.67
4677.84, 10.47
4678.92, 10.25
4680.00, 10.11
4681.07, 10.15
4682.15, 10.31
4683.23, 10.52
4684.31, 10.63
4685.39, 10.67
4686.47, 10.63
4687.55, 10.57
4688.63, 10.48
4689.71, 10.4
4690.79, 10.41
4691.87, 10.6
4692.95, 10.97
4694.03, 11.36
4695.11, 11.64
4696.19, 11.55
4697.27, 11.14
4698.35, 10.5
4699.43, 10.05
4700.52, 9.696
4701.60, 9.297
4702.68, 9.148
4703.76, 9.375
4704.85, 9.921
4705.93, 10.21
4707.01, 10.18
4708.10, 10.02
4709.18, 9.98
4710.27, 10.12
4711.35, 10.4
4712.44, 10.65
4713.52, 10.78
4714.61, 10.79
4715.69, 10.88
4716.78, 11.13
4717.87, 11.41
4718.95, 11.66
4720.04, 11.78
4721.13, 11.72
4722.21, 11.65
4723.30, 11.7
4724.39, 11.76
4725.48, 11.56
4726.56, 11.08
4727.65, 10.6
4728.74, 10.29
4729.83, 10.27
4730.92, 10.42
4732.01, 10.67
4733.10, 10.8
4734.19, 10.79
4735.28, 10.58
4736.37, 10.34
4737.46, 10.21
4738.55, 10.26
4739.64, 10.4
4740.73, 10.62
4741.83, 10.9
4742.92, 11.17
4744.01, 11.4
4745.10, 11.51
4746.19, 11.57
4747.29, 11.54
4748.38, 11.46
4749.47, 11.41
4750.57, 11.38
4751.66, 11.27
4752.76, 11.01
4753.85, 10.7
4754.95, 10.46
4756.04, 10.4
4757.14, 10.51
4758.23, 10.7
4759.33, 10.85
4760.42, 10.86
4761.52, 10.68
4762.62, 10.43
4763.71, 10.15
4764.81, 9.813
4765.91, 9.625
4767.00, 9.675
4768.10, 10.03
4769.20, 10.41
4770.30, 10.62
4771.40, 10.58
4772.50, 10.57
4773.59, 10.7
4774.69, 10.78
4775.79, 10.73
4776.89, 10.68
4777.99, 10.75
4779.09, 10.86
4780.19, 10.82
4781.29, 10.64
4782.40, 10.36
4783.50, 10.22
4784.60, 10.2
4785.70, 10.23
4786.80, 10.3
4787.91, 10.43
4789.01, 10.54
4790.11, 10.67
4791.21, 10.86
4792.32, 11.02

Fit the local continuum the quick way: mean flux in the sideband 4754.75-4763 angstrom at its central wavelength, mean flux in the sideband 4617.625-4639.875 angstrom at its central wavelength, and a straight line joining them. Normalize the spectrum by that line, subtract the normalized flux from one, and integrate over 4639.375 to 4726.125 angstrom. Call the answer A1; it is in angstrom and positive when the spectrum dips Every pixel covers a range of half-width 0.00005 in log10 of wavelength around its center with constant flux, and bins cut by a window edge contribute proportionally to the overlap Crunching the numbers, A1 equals 2.1 angstrom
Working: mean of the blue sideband 11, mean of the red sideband 10.6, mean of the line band 10.6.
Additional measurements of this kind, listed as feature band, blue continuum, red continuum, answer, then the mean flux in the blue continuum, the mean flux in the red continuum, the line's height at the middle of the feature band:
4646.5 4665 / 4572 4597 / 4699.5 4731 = 0.4 angstrom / 10.6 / 10.6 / 10.6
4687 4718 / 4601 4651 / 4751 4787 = 0.6 angstrom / 10.8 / 10.5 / 10.6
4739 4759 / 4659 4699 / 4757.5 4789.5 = -1.0 angstrom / 10.7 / 10.5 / 10.5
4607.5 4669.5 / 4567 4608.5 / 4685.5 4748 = -0.6 angstrom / 10.6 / 10.7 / 10.6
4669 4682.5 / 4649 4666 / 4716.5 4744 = 0.1 angstrom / 10.5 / 11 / 10.6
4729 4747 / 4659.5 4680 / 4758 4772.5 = -0.6 angstrom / 10.6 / 10.3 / 10.4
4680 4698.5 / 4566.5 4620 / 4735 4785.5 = -0.1 angstrom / 10.7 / 10.7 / 10.7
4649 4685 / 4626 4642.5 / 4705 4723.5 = 1.4 angstrom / 10.9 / 10.9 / 10.9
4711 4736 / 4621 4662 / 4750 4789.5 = -1.0 angstrom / 10.7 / 10.5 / 10.6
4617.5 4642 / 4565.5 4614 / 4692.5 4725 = -0.7 angstrom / 10.7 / 10.7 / 10.7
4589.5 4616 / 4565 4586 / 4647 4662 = -0.7 angstrom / 10.6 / 10.4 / 10.5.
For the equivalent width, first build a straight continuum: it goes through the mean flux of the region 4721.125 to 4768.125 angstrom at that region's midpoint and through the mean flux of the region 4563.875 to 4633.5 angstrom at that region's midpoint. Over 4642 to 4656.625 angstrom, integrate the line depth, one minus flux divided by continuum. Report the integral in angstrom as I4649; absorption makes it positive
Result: 0.88 angstrom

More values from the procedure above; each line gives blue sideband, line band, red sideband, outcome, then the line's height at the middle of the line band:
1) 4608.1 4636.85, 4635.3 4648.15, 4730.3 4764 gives 0.66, 11.1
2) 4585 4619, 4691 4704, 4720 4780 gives 0.37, 10.8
